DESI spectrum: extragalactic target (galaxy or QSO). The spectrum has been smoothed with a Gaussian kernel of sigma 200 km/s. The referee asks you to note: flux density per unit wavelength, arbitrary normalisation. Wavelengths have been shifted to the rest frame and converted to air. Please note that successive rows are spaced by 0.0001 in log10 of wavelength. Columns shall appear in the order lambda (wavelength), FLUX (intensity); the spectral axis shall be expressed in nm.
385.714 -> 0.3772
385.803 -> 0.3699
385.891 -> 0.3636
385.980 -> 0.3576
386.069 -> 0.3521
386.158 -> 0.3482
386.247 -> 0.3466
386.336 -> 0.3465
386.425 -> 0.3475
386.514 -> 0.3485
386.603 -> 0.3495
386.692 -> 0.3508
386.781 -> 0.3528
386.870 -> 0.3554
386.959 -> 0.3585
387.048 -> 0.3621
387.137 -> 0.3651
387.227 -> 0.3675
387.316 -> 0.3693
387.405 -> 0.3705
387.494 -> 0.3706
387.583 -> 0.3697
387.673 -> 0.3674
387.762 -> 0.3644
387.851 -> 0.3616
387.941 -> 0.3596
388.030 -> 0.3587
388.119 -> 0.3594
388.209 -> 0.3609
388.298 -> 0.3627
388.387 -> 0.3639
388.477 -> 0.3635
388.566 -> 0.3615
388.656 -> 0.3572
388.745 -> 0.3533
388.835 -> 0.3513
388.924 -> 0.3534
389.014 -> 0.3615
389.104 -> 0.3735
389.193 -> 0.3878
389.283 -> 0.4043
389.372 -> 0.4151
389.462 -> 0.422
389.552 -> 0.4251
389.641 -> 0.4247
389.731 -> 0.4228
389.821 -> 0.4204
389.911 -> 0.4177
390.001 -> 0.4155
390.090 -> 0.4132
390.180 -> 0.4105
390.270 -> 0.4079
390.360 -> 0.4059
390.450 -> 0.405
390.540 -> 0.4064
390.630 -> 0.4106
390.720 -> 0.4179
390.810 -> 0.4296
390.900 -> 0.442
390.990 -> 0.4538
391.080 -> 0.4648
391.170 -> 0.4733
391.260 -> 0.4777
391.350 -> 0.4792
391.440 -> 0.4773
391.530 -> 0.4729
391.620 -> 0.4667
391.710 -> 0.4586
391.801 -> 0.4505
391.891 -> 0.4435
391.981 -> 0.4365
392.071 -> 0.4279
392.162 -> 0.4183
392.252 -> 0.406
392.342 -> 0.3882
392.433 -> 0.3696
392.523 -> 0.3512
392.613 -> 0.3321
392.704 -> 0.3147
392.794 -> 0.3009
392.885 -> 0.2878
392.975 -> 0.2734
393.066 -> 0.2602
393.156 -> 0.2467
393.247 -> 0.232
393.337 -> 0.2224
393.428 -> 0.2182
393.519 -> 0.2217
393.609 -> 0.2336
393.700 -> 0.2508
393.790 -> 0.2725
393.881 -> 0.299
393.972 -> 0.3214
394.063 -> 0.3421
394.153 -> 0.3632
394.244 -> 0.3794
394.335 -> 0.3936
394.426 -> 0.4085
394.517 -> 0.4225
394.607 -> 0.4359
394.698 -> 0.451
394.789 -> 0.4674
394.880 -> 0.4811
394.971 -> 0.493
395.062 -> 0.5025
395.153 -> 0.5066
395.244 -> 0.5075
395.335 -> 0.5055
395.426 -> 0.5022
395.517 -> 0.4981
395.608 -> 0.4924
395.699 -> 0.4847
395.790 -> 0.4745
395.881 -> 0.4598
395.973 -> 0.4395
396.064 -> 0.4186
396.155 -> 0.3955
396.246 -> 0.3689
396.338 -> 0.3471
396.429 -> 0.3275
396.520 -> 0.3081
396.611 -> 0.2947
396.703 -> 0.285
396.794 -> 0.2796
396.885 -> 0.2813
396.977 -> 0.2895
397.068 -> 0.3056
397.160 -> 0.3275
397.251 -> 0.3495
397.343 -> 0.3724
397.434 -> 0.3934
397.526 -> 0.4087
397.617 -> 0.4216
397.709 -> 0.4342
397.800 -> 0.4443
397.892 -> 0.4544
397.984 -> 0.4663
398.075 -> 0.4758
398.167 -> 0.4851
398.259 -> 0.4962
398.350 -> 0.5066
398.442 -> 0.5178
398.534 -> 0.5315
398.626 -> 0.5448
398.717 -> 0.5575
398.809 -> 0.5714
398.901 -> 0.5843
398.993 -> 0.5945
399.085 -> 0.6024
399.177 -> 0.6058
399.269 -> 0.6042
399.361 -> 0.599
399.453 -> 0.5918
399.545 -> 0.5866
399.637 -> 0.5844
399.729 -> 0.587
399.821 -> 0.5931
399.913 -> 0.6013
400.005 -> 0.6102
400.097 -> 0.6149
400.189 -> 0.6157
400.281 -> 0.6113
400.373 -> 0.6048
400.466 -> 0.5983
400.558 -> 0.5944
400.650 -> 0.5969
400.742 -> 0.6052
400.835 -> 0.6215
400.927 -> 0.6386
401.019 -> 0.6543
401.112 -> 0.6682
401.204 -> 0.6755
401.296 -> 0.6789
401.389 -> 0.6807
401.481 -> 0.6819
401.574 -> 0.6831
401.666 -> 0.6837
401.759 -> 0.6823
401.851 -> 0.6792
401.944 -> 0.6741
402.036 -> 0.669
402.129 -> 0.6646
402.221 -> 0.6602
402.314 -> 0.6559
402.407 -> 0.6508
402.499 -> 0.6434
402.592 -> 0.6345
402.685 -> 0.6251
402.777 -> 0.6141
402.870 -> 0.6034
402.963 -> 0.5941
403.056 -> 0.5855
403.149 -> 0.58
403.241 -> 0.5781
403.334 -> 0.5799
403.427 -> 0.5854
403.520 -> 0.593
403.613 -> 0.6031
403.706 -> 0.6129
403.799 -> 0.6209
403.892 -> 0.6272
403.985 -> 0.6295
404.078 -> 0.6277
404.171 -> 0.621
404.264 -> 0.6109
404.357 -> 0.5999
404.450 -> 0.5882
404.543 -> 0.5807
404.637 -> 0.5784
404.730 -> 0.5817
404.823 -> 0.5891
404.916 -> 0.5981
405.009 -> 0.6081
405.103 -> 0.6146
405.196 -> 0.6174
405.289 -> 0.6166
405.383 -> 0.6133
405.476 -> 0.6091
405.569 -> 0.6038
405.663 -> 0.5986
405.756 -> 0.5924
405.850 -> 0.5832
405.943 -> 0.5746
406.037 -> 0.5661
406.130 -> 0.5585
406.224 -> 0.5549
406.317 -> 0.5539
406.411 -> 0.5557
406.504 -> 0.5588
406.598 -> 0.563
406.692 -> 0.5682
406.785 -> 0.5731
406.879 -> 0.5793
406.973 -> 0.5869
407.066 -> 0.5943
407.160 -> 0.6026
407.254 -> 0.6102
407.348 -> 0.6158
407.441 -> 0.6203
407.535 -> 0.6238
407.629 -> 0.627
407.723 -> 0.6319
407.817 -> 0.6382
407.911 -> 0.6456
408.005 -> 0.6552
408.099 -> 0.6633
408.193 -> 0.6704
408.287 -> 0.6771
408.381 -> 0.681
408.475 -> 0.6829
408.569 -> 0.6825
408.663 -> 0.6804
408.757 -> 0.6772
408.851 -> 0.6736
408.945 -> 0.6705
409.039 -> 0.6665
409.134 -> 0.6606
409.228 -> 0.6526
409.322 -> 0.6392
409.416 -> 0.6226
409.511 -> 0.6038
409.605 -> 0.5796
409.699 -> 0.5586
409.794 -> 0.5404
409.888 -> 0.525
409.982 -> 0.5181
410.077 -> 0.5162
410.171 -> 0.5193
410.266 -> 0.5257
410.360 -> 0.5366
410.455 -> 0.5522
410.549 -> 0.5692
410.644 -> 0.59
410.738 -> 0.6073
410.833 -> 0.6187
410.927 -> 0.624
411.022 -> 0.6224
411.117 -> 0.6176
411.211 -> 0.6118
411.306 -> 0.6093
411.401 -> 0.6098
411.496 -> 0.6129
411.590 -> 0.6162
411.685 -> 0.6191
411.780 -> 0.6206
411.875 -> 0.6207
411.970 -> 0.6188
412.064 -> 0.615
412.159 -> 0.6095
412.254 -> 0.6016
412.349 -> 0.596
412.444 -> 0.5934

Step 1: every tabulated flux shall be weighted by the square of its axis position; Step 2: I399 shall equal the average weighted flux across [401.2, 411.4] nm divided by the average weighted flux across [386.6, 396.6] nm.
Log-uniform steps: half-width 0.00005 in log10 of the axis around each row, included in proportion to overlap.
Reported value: 1.70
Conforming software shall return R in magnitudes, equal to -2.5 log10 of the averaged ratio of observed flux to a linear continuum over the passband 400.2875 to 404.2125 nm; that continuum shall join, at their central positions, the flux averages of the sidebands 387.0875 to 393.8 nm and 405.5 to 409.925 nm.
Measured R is -0.17 mag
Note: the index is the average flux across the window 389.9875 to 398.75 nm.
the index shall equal 0.401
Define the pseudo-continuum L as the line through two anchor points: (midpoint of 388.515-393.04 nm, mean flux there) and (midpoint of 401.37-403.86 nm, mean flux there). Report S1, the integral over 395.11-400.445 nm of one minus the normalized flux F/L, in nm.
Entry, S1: 0.63 nm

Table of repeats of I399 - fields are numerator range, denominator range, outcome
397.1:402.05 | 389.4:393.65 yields 1.53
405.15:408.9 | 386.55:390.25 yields 1.79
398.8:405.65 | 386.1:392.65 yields 1.67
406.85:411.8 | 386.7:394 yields 1.81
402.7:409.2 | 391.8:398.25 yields 1.70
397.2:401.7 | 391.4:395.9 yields 1.50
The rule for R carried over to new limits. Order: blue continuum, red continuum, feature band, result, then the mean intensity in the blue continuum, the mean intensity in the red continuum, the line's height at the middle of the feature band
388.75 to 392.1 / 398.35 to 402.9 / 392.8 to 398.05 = 0.36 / 0.424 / 0.62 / 0.52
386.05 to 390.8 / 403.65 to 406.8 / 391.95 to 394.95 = 0.28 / 0.378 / 0.593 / 0.442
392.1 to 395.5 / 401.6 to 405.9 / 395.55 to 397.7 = 0.16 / 0.363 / 0.617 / 0.435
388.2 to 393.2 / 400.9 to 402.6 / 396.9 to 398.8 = 0.29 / 0.397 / 0.667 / 0.572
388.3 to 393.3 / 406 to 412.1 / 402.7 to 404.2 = -0.12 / 0.394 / 0.607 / 0.542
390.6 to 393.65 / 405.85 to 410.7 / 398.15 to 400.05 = -0.20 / 0.375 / 0.604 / 0.474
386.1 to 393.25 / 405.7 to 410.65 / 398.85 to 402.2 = -0.22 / 0.384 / 0.603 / 0.513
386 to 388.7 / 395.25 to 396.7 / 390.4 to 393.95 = 0.06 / 0.359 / 0.419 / 0.393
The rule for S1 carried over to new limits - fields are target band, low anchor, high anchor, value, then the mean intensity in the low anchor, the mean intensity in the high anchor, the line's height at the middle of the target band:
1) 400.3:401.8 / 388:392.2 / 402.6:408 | -0.27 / 0.413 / 0.598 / 0.546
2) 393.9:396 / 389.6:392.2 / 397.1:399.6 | 0.11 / 0.436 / 0.5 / 0.471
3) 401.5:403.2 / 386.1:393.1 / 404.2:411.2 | -0.33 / 0.387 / 0.604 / 0.54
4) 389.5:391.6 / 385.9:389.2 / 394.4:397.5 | -0.32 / 0.359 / 0.408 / 0.377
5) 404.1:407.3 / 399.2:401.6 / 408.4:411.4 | 0.13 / 0.622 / 0.606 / 0.613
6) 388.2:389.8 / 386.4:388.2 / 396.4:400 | -0.02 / 0.361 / 0.471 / 0.378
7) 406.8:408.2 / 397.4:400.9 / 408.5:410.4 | -0.07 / 0.552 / 0.604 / 0.594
